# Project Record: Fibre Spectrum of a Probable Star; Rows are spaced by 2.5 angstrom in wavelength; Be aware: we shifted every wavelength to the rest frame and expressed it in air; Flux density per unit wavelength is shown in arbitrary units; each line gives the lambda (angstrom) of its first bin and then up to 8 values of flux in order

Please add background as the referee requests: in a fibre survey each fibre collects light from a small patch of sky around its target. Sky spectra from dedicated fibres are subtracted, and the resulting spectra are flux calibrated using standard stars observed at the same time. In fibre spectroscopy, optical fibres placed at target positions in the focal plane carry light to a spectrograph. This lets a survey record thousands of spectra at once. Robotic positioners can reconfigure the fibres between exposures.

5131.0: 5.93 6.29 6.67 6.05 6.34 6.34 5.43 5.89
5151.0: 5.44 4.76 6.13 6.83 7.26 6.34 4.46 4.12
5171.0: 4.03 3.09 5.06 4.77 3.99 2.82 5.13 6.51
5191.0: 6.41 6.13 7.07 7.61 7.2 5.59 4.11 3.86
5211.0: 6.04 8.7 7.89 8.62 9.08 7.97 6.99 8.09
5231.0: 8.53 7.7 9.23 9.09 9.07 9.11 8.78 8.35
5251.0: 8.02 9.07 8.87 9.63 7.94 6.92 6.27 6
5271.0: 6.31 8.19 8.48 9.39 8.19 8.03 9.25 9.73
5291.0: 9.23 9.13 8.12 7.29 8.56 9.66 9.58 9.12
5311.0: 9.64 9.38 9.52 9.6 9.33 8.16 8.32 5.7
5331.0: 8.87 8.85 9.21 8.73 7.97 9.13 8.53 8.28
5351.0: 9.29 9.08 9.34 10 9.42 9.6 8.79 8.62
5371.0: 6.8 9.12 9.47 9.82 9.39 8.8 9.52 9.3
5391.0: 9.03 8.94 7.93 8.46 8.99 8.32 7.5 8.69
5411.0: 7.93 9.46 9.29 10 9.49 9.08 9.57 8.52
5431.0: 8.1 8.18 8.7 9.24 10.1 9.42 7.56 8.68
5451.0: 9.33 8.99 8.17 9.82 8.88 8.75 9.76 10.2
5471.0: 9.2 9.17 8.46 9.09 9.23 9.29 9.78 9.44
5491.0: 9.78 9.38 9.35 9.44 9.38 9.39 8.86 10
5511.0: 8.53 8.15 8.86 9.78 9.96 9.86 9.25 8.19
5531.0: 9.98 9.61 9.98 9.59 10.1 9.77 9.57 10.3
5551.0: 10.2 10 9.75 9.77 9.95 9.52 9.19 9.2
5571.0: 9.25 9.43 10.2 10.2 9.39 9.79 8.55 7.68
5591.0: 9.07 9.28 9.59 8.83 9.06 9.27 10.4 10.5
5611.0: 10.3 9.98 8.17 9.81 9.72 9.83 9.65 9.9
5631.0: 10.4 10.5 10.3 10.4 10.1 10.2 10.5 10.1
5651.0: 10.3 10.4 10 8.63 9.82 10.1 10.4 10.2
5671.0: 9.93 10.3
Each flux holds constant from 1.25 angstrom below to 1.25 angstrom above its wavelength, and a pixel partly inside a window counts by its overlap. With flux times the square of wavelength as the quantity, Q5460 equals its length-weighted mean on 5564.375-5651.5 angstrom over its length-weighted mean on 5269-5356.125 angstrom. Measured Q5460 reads 1.2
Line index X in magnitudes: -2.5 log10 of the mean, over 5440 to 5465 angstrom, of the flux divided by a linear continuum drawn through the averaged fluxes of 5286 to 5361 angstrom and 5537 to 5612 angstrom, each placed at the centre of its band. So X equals 0.03 mag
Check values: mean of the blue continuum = 8.89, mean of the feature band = 8.97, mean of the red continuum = 9.59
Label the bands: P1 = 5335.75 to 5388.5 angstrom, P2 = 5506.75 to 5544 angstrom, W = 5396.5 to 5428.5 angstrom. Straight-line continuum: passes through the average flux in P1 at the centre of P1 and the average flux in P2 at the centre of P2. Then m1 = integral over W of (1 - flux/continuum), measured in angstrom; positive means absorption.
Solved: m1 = 0.9 angstrom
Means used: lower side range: 9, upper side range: 9.43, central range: 8.86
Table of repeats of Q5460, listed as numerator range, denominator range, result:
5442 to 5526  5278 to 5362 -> 1.10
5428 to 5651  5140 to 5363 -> 1.38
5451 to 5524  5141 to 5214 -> 1.88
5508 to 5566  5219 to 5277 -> 1.31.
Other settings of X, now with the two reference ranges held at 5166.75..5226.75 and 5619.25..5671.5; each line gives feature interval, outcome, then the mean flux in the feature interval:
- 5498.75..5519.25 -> -0.04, 9.12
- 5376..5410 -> -0.15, 8.84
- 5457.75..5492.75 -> -0.10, 9.34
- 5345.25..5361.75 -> -0.23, 9.14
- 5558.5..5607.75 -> 0.01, 9.38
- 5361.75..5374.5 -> -0.15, 8.61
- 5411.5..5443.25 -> -0.14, 9.12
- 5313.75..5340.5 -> -0.21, 8.64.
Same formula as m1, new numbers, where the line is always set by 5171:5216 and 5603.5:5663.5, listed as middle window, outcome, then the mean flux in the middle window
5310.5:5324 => -5.0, 9.31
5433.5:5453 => -2.1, 8.95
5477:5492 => -1.6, 9.41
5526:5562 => -2.6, 9.75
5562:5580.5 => -0.4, 9.57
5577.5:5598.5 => 0.8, 9.16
